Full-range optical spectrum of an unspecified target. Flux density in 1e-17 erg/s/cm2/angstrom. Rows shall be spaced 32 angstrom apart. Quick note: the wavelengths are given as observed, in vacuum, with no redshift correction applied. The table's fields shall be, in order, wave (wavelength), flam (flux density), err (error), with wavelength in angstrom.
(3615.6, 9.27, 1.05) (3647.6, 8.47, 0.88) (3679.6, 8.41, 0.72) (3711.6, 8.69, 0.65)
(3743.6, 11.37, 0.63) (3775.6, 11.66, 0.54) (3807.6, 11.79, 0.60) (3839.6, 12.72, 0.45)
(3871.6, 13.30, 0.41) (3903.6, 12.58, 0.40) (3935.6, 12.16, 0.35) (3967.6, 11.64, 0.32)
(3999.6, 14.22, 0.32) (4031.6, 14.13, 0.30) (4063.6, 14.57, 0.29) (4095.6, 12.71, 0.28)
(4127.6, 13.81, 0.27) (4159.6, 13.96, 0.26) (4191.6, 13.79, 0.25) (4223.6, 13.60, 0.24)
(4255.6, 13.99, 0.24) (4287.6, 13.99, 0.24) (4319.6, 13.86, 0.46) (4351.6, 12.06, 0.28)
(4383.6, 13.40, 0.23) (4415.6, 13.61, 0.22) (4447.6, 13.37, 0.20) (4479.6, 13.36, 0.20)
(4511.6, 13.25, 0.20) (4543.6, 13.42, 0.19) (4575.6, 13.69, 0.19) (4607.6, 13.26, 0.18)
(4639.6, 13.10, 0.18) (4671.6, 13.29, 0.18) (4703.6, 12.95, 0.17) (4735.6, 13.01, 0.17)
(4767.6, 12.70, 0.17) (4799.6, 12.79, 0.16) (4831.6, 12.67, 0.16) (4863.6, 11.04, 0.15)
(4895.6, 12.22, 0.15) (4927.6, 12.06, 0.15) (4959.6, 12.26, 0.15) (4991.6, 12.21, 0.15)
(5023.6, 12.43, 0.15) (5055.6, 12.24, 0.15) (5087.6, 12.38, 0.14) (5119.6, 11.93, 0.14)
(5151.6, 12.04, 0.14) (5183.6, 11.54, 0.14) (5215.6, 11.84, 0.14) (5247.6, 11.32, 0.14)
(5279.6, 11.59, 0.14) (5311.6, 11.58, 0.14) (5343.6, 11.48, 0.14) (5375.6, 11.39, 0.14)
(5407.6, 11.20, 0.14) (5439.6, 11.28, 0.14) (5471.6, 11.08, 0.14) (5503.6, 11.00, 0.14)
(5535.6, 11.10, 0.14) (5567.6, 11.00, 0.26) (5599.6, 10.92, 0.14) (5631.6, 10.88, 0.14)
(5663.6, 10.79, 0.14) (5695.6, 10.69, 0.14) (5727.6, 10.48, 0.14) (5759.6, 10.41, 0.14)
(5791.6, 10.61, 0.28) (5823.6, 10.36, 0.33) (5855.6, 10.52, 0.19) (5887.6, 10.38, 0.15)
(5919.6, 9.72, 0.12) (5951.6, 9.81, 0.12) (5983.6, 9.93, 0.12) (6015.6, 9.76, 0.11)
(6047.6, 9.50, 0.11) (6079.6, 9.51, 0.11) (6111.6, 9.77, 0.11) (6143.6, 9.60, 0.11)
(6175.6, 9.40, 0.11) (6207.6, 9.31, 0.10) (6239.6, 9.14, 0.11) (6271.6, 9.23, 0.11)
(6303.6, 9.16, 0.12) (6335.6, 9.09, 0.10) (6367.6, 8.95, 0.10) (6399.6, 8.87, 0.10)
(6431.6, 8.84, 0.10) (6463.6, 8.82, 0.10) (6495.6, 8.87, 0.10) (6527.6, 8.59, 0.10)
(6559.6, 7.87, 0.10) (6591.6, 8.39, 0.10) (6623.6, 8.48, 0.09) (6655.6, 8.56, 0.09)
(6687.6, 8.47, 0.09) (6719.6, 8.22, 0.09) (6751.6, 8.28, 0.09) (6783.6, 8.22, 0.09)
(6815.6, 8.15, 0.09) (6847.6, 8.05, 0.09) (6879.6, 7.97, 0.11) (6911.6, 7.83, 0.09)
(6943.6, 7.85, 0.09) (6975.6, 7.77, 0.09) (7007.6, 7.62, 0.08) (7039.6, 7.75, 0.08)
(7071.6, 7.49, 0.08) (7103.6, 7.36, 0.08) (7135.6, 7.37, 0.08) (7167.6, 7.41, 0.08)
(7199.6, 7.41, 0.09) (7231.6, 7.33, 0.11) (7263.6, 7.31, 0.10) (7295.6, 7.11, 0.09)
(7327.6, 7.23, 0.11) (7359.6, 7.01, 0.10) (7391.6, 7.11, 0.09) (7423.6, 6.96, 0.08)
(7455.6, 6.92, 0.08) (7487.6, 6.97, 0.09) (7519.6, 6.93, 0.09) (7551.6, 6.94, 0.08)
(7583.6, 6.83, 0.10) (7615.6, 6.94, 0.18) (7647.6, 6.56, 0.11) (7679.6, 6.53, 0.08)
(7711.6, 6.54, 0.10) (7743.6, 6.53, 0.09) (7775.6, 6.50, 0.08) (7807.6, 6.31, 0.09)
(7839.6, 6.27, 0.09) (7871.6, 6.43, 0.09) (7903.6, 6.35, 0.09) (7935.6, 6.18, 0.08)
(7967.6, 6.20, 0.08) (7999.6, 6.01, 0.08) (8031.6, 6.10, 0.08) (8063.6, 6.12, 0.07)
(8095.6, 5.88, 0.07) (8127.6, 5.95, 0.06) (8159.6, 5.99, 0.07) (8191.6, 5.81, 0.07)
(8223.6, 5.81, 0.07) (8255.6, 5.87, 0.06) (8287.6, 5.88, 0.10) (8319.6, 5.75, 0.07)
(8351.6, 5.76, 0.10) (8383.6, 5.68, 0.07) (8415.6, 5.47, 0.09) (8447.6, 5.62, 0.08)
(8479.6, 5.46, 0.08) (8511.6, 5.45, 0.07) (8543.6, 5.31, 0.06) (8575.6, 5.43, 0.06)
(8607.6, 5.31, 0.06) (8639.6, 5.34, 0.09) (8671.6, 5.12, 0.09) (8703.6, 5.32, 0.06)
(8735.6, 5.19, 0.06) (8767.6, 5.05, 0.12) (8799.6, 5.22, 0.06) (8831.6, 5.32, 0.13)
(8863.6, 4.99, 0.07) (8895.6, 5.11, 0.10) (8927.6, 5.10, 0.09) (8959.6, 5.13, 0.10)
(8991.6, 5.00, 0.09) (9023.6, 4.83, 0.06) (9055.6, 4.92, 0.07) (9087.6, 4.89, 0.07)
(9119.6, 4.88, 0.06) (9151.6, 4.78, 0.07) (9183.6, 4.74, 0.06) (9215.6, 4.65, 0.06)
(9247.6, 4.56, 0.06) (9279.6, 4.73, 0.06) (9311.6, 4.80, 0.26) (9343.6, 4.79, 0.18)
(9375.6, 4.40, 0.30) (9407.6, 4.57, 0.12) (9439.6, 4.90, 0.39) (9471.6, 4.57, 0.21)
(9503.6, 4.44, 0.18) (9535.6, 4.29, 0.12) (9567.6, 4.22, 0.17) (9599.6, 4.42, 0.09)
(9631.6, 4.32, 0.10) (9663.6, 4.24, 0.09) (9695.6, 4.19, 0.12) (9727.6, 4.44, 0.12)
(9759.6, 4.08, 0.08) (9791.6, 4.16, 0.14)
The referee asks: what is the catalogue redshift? 0.00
